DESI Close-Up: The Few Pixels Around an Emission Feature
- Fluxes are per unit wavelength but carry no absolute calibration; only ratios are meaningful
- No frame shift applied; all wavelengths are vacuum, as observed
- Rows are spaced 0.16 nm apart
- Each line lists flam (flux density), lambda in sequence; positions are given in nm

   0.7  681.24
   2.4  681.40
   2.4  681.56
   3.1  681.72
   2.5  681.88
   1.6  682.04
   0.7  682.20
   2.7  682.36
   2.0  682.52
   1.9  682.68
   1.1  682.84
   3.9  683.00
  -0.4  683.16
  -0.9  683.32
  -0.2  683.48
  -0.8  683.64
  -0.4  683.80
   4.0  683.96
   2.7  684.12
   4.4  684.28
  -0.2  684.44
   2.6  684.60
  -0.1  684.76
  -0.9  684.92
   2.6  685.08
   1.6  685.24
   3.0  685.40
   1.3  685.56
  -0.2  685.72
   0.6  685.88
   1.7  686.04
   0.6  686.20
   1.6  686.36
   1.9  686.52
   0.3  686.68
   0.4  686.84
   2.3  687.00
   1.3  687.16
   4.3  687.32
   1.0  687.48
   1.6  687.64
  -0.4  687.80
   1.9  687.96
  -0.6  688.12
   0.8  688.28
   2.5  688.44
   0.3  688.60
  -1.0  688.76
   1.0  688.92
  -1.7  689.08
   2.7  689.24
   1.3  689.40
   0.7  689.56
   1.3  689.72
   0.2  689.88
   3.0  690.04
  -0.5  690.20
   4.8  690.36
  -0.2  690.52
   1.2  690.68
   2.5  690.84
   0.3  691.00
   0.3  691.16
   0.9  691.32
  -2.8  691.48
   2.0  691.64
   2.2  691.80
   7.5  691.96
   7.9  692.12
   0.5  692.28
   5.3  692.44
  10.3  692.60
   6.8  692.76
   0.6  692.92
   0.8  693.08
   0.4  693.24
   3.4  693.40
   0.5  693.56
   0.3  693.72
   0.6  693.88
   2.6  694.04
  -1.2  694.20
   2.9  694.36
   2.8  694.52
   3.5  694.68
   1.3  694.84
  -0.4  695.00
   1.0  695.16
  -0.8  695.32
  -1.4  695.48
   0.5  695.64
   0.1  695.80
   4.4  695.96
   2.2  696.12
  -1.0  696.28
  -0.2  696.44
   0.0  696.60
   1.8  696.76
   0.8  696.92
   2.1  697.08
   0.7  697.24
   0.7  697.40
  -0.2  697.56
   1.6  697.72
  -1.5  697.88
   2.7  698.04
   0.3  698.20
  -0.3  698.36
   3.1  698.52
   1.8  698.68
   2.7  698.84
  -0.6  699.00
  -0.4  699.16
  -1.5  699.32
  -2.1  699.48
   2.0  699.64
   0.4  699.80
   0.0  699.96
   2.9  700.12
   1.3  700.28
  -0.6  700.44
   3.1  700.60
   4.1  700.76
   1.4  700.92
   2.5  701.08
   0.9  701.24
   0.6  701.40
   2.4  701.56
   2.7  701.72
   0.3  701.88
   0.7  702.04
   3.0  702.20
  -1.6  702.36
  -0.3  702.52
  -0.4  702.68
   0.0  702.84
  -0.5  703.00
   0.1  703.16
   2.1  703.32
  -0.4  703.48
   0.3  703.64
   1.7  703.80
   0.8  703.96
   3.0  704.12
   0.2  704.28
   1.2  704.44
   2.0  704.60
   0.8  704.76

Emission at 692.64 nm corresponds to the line [O II]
